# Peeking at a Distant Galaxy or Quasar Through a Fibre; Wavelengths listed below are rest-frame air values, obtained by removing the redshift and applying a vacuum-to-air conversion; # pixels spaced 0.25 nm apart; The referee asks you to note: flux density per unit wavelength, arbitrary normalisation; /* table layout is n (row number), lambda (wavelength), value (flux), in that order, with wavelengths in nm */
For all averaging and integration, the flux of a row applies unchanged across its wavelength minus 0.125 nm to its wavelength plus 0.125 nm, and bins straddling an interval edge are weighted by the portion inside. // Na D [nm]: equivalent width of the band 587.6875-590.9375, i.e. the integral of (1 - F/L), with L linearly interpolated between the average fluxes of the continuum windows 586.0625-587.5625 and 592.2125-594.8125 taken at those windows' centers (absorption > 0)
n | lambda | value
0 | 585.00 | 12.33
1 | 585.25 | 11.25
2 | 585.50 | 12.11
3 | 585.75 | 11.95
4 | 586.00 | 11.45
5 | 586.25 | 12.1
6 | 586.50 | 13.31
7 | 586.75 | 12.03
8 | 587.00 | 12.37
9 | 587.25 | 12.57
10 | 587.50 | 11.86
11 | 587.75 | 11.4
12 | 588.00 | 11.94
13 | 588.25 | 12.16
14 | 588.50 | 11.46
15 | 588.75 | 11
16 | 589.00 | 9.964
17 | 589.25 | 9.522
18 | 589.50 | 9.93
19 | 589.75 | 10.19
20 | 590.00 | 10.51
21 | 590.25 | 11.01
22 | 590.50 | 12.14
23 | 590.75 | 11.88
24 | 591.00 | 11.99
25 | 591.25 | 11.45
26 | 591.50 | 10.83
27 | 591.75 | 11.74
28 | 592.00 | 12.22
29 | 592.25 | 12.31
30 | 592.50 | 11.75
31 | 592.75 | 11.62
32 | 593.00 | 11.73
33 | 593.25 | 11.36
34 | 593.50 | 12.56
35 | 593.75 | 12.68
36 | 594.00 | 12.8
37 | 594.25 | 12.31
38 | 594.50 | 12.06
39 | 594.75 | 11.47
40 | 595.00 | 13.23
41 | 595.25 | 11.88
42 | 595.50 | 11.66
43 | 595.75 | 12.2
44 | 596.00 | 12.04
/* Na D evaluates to 0.33 nm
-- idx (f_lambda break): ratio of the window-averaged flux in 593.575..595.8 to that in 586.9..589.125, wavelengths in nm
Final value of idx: 1.1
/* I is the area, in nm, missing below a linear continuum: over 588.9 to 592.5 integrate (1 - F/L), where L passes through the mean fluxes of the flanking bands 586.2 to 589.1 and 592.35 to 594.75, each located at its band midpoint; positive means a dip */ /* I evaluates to 0.25 nm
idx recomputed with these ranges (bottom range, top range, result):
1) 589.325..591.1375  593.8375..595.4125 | 1.11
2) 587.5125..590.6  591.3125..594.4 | 1.09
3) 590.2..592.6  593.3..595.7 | 1.04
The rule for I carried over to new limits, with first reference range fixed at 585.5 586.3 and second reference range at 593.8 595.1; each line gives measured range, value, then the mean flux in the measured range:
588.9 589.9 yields 0.178 nm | 9.92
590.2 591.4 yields 0.043 nm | 11.7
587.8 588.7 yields 0.019 nm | 11.7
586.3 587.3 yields -0.053 nm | 12.5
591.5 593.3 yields 0.071 nm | 11.8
